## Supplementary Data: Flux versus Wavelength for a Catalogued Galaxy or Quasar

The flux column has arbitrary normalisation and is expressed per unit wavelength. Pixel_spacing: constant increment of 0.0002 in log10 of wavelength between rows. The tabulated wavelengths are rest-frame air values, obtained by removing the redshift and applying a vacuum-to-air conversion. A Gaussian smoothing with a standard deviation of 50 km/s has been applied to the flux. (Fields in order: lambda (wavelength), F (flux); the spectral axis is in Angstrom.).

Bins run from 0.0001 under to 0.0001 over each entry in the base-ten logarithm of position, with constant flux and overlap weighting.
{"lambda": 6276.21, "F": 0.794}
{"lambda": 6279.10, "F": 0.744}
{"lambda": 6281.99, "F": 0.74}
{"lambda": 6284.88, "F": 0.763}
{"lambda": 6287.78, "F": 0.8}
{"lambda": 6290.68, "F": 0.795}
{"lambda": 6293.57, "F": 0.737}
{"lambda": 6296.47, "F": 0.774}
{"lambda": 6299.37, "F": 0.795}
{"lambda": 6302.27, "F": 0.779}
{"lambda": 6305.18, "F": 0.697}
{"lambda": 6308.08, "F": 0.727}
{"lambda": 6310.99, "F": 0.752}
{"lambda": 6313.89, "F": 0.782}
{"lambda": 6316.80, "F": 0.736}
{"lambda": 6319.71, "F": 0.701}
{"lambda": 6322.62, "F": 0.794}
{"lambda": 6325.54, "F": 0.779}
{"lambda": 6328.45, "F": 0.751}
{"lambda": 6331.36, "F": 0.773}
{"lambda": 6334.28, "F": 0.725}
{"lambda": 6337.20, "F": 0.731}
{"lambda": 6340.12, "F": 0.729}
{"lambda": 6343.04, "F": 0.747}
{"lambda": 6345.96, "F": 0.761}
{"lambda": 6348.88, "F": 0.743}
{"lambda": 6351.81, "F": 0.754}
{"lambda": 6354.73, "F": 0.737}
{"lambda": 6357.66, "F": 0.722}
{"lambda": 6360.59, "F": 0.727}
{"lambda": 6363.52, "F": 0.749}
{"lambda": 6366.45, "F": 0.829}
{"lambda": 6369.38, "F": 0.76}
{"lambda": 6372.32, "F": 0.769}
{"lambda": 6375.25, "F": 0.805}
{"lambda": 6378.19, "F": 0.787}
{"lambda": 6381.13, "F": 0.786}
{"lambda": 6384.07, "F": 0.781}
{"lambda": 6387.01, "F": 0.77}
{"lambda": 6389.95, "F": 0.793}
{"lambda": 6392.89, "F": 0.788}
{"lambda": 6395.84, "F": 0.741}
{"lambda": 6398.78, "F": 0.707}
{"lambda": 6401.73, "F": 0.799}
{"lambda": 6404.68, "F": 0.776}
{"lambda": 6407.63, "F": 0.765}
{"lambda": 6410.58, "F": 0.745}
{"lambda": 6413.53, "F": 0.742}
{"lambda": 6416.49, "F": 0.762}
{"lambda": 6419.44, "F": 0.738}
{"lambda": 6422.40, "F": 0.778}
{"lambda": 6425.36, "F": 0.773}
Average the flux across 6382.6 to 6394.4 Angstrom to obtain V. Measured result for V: 0.783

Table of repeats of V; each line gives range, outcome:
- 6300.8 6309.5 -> 0.734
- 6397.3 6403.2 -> 0.753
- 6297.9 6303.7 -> 0.787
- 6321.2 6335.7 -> 0.764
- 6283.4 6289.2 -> 0.781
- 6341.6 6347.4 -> 0.754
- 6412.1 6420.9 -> 0.747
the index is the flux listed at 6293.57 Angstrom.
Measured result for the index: 0.737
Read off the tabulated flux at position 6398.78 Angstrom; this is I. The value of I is 0.707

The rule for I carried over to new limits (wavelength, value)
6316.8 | 0.736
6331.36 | 0.773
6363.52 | 0.749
